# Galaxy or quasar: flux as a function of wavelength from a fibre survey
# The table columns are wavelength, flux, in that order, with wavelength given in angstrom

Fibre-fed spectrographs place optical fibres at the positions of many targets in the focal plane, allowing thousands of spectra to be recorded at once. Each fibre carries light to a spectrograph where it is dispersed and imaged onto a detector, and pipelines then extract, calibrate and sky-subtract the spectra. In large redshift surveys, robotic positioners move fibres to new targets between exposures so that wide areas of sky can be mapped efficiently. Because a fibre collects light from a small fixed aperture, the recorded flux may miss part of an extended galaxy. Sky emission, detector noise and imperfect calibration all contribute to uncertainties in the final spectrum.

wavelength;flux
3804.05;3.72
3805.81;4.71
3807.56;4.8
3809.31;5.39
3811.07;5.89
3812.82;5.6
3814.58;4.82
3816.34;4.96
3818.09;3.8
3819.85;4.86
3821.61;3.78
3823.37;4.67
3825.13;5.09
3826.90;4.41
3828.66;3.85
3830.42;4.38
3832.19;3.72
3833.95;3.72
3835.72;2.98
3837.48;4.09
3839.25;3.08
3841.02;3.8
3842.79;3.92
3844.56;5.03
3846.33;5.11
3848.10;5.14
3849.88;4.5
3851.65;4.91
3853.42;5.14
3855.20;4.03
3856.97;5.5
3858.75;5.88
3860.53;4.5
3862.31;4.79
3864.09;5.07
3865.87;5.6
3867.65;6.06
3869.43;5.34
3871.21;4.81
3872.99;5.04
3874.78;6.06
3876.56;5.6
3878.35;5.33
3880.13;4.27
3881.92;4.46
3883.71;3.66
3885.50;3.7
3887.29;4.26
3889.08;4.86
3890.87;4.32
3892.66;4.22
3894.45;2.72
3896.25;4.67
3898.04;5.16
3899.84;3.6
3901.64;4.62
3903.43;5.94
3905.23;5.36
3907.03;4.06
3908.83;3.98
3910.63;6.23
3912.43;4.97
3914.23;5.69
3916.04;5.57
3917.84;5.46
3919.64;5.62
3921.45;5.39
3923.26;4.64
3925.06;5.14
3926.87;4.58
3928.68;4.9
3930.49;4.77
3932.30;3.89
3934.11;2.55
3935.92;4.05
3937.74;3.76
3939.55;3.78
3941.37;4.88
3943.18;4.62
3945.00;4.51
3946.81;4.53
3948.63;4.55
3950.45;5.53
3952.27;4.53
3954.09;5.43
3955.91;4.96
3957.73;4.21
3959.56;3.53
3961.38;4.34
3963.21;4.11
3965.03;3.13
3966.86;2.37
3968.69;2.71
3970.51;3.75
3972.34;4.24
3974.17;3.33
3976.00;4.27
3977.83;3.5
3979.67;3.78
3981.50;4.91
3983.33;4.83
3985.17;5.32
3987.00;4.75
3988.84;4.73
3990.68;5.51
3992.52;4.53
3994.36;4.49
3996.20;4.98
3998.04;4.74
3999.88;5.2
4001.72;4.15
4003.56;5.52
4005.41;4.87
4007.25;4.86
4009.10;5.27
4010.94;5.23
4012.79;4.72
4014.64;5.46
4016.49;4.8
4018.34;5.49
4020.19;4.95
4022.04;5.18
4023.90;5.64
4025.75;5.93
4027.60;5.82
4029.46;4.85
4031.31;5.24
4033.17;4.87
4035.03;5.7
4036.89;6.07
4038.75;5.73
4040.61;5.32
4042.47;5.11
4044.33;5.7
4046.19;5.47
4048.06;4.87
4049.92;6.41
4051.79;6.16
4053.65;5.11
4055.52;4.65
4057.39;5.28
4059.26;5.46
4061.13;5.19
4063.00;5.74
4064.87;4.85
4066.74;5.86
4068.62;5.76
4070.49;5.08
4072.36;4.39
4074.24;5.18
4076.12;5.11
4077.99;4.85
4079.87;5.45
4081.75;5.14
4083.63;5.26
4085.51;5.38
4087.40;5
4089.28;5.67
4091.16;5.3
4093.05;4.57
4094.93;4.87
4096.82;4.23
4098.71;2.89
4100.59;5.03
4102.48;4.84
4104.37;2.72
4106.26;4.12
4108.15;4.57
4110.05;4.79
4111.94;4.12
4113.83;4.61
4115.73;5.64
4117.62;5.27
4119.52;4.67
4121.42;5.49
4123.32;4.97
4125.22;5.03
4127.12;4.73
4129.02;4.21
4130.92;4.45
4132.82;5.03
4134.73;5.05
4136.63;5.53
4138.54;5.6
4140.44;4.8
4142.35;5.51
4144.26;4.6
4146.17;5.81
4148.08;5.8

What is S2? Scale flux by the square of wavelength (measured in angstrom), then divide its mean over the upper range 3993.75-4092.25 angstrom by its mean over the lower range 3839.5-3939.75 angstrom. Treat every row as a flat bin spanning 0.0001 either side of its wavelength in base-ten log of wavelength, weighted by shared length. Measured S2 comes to 1.2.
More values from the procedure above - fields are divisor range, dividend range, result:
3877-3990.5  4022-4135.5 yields 1.22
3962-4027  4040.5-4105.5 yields 1.14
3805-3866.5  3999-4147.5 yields 1.24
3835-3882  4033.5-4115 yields 1.17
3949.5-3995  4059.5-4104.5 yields 1.23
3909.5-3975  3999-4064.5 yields 1.25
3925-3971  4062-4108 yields 1.25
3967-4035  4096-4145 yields 1.05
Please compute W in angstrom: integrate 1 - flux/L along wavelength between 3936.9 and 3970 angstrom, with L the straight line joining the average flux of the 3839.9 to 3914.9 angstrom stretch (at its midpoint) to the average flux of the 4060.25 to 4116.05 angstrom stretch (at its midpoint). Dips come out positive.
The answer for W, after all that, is 4.4 angstrom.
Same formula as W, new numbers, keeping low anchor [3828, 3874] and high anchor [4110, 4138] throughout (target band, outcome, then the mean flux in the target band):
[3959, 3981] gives 5.3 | 3.61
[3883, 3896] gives 1.8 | 4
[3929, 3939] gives 1.8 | 3.87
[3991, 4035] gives -2.7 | 5.1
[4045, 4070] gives -3.1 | 5.44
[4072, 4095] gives -1.1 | 5.12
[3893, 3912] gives 0.2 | 4.63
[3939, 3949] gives 0.5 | 4.5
